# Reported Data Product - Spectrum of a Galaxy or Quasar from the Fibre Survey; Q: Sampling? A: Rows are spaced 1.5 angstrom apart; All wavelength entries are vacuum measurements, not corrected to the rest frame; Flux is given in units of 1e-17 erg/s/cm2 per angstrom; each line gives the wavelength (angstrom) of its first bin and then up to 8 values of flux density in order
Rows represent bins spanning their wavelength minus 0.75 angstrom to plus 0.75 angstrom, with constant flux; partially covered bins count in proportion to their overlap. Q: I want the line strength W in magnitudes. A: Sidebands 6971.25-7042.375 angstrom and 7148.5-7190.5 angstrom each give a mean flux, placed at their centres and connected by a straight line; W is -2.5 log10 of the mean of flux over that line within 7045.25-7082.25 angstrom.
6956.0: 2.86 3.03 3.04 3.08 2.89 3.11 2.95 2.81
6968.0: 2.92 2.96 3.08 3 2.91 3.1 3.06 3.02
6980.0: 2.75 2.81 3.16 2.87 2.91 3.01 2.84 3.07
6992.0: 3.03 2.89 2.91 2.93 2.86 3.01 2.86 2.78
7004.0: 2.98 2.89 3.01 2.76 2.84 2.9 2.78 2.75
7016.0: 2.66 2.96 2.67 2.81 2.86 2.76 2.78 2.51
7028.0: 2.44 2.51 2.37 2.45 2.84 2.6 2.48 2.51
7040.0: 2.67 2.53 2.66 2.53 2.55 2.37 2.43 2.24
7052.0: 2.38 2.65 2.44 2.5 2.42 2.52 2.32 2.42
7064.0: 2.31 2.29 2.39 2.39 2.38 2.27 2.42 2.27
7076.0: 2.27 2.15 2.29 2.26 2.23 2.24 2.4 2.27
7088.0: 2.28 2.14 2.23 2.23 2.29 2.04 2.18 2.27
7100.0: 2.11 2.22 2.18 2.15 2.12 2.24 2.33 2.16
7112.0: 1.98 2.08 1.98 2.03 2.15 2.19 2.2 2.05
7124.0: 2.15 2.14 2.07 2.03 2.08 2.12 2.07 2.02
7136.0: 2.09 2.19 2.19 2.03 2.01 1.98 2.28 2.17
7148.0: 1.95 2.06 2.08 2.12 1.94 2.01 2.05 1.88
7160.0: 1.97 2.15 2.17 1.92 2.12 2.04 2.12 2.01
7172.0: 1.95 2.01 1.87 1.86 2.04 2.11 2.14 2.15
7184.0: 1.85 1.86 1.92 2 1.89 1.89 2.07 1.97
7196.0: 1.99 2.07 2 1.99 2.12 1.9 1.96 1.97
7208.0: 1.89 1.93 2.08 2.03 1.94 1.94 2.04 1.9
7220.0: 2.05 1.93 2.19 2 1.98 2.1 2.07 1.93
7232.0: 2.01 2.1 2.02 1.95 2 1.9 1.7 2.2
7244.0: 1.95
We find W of 0.073 mag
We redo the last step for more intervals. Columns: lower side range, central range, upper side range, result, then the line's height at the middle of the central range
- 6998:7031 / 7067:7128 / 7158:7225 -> 0.10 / 2.41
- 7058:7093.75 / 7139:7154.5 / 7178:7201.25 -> 0.02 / 2.11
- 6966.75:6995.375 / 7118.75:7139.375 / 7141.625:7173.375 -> 0.04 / 2.19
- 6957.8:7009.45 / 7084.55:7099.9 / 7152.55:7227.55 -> 0.10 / 2.45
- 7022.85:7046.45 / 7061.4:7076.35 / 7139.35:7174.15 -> 0.04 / 2.43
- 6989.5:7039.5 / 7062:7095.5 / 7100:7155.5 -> 0.05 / 2.39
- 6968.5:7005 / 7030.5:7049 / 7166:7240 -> 0.07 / 2.72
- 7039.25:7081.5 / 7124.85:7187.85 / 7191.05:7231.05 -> 0.05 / 2.15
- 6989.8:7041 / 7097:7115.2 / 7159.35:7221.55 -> 0.10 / 2.37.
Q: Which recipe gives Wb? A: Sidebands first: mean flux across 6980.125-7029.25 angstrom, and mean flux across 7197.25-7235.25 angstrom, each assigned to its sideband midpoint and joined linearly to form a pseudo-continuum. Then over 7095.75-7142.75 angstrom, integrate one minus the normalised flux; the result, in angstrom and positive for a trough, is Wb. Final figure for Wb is 5.29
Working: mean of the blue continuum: 2.85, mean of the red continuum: 2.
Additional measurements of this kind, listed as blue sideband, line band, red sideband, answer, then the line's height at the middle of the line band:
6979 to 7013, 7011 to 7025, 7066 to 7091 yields -0.2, 2.74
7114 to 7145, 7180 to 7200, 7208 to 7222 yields 0.3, 2.01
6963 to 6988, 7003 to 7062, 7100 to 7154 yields 0.5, 2.64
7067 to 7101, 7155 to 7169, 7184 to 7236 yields 0.3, 2.09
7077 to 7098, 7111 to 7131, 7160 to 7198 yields 0.6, 2.15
